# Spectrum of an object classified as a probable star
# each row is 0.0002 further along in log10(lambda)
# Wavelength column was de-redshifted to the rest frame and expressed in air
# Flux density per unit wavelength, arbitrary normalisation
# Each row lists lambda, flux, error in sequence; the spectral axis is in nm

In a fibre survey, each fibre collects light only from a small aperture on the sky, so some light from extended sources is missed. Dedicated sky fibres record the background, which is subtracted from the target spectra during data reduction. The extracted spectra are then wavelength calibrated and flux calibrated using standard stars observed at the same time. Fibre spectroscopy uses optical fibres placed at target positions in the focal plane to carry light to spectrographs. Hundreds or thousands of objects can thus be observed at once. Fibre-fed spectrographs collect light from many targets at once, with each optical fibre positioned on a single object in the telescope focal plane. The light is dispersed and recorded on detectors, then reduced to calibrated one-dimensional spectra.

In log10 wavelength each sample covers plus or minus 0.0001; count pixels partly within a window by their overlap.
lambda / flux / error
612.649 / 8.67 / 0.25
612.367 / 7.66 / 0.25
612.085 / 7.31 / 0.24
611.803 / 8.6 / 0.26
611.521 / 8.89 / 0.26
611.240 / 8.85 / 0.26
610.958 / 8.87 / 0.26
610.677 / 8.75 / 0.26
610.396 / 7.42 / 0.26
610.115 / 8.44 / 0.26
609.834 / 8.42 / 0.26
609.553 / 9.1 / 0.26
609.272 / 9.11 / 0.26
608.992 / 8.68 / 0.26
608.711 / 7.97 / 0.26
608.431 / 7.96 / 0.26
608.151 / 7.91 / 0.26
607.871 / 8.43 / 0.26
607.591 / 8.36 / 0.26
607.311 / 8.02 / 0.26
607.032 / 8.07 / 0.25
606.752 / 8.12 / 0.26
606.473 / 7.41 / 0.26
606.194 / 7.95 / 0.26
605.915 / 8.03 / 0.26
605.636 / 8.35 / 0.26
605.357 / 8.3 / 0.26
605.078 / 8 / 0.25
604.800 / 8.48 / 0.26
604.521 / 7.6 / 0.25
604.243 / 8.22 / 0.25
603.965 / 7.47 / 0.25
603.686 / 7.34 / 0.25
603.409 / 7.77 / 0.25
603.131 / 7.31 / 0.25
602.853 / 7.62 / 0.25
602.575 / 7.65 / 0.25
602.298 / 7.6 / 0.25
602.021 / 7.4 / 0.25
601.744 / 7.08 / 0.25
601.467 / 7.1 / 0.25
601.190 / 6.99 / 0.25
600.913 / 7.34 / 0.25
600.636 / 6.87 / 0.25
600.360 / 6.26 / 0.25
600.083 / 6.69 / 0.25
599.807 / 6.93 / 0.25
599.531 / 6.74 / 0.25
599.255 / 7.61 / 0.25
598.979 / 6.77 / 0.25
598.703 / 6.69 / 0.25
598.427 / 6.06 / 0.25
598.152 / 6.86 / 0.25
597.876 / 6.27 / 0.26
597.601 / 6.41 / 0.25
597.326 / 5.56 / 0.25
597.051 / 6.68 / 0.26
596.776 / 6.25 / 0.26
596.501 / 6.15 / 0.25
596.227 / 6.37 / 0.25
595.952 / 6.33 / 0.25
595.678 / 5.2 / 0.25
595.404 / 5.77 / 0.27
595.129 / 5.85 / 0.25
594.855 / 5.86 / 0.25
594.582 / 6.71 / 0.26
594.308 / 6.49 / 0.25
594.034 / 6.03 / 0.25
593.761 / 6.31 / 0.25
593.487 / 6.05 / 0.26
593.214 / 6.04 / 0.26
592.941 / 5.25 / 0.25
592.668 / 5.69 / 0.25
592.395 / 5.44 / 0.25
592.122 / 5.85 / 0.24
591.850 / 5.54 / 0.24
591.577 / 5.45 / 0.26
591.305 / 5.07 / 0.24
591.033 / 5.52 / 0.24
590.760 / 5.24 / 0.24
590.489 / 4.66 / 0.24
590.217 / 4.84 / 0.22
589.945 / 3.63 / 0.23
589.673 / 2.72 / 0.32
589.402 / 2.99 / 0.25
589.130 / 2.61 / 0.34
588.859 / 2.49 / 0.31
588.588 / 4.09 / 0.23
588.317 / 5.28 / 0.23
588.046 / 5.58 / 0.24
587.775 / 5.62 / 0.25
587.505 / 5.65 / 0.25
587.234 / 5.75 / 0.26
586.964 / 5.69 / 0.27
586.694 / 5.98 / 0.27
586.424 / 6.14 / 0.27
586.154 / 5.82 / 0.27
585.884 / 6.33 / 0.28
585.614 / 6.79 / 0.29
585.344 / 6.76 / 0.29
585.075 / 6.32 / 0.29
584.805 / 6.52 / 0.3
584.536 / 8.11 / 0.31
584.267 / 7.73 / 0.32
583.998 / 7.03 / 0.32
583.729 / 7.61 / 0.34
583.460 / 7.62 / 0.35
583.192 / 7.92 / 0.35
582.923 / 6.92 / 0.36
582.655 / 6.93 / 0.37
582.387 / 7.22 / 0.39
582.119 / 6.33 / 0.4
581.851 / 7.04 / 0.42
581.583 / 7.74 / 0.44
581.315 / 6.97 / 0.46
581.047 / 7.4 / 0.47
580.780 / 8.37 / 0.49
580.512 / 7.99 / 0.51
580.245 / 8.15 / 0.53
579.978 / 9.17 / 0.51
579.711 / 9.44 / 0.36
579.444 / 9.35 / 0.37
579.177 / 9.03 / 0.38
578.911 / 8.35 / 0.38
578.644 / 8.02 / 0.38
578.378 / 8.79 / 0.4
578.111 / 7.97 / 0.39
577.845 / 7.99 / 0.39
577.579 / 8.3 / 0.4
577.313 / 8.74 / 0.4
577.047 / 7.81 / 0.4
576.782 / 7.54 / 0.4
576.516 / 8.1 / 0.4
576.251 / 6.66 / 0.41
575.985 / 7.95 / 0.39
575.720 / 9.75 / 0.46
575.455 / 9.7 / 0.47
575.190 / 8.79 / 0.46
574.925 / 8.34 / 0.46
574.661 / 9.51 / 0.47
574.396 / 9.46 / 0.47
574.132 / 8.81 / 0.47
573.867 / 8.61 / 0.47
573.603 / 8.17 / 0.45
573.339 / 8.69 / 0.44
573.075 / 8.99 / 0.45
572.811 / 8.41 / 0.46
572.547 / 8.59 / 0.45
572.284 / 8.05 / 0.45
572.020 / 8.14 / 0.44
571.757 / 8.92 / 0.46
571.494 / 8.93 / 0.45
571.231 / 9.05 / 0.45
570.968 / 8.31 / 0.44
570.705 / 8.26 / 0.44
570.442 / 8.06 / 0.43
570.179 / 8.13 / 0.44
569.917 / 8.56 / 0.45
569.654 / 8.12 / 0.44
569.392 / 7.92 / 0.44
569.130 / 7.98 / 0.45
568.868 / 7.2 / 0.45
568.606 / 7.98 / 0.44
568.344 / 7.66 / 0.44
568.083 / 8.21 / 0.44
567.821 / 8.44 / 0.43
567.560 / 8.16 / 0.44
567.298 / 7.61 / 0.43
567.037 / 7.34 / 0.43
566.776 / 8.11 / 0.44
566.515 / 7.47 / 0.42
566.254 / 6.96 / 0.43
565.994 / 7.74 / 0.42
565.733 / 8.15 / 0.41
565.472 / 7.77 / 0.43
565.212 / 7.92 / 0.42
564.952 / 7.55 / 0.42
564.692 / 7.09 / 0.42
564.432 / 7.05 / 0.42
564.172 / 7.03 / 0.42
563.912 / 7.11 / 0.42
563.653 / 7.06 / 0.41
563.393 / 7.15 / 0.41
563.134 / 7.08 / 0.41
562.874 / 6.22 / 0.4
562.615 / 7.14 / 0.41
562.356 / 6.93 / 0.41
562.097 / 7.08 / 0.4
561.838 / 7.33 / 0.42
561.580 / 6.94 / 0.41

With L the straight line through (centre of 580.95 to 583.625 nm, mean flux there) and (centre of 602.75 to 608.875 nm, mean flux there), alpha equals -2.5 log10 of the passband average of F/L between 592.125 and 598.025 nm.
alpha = 0.25 mag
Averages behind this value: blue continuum 7.21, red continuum 7.95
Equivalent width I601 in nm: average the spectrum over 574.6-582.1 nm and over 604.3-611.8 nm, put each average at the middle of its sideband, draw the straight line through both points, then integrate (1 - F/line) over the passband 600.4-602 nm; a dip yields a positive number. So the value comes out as 0.24 nm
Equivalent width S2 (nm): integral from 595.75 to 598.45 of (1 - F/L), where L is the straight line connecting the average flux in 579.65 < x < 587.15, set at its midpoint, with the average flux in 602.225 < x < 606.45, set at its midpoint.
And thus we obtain 0.47 nm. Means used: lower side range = 7.18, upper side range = 7.84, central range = 6.28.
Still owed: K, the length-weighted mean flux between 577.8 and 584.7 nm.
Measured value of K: 7.88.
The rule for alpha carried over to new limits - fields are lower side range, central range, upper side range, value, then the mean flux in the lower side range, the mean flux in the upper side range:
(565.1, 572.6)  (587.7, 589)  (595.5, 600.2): 0.462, 8.06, 6.44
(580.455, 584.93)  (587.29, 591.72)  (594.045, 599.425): 0.459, 7.37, 6.31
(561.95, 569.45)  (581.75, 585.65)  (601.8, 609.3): 0.082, 7.48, 7.94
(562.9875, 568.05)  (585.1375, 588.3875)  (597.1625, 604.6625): 0.209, 7.52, 7.05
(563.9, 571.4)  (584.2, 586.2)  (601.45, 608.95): 0.155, 7.84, 7.86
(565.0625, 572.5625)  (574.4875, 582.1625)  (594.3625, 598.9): -0.118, 8.05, 6.2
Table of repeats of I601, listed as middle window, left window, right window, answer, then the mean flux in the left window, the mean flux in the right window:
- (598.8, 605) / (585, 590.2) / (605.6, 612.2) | -0.07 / 5.04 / 8.3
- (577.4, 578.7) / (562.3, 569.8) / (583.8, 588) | -0.26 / 7.53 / 6.41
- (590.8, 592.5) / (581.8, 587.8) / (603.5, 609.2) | 0.40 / 6.7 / 8.05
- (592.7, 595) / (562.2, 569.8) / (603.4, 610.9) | 0.54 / 7.52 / 8.15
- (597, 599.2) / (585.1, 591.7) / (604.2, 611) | 0.07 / 5.05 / 8.23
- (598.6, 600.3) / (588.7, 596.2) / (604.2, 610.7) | -0.07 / 5.19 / 8.2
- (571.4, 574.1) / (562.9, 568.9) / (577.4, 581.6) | -0.21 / 7.54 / 8.33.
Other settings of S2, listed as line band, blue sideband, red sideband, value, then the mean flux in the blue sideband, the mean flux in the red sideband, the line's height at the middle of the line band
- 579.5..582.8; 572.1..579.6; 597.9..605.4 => 0.20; 8.52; 7.26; 8.26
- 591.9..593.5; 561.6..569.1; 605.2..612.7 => 0.46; 7.45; 8.28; 7.97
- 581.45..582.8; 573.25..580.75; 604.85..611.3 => 0.23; 8.54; 8.28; 8.5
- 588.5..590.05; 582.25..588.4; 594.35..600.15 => 0.83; 6.59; 6.37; 6.52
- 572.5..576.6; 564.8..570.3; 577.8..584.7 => -0.42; 7.85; 7.88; 7.87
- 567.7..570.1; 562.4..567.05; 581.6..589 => -0.30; 7.32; 6.36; 7.13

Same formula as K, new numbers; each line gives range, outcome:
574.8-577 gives 8.33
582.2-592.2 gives 5.73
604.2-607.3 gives 8.04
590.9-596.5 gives 5.85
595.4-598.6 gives 6.18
